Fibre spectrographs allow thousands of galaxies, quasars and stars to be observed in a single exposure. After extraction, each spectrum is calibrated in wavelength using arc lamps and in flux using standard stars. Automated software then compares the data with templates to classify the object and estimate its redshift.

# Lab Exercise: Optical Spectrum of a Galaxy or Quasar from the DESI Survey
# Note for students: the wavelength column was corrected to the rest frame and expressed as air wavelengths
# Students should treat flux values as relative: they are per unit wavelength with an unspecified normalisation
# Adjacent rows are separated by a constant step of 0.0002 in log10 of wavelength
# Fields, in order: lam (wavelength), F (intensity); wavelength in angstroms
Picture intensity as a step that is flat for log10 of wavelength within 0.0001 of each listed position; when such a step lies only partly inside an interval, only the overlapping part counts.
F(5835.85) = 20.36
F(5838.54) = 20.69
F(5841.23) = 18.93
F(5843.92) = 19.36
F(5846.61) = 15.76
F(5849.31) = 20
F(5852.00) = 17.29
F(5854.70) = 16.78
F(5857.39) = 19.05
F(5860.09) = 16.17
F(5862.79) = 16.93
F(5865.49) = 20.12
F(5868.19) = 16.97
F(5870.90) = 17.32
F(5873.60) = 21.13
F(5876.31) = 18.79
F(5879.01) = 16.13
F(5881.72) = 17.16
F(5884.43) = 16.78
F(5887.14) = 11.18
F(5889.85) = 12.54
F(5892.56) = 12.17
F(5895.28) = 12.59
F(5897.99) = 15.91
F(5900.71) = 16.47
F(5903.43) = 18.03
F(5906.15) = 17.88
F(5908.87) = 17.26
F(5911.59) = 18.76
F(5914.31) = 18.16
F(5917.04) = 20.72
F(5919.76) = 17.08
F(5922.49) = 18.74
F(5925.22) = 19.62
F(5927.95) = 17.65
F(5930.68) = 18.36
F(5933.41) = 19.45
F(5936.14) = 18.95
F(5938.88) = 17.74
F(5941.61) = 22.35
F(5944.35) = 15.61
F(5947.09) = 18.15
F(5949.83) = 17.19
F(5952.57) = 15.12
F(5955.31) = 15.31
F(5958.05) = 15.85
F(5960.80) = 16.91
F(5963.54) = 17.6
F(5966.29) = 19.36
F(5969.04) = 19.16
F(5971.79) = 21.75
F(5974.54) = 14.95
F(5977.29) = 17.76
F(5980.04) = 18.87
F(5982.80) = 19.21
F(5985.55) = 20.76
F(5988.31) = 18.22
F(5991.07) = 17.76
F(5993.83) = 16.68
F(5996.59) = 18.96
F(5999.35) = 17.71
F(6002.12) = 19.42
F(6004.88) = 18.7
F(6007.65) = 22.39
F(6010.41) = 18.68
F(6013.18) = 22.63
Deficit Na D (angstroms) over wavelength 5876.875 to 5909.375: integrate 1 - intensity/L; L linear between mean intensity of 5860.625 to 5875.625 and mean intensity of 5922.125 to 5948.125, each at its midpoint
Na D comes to 5.5 angstroms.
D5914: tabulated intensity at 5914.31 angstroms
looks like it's 18.16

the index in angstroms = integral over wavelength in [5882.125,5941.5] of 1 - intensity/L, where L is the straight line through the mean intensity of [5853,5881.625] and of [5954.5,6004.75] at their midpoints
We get 3.1 angstroms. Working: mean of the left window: 17.9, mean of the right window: 18.2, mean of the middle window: 17.1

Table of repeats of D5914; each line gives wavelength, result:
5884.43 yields 16.78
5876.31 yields 18.79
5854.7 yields 16.78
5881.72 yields 17.16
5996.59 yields 18.96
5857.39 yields 19.05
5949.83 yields 17.19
